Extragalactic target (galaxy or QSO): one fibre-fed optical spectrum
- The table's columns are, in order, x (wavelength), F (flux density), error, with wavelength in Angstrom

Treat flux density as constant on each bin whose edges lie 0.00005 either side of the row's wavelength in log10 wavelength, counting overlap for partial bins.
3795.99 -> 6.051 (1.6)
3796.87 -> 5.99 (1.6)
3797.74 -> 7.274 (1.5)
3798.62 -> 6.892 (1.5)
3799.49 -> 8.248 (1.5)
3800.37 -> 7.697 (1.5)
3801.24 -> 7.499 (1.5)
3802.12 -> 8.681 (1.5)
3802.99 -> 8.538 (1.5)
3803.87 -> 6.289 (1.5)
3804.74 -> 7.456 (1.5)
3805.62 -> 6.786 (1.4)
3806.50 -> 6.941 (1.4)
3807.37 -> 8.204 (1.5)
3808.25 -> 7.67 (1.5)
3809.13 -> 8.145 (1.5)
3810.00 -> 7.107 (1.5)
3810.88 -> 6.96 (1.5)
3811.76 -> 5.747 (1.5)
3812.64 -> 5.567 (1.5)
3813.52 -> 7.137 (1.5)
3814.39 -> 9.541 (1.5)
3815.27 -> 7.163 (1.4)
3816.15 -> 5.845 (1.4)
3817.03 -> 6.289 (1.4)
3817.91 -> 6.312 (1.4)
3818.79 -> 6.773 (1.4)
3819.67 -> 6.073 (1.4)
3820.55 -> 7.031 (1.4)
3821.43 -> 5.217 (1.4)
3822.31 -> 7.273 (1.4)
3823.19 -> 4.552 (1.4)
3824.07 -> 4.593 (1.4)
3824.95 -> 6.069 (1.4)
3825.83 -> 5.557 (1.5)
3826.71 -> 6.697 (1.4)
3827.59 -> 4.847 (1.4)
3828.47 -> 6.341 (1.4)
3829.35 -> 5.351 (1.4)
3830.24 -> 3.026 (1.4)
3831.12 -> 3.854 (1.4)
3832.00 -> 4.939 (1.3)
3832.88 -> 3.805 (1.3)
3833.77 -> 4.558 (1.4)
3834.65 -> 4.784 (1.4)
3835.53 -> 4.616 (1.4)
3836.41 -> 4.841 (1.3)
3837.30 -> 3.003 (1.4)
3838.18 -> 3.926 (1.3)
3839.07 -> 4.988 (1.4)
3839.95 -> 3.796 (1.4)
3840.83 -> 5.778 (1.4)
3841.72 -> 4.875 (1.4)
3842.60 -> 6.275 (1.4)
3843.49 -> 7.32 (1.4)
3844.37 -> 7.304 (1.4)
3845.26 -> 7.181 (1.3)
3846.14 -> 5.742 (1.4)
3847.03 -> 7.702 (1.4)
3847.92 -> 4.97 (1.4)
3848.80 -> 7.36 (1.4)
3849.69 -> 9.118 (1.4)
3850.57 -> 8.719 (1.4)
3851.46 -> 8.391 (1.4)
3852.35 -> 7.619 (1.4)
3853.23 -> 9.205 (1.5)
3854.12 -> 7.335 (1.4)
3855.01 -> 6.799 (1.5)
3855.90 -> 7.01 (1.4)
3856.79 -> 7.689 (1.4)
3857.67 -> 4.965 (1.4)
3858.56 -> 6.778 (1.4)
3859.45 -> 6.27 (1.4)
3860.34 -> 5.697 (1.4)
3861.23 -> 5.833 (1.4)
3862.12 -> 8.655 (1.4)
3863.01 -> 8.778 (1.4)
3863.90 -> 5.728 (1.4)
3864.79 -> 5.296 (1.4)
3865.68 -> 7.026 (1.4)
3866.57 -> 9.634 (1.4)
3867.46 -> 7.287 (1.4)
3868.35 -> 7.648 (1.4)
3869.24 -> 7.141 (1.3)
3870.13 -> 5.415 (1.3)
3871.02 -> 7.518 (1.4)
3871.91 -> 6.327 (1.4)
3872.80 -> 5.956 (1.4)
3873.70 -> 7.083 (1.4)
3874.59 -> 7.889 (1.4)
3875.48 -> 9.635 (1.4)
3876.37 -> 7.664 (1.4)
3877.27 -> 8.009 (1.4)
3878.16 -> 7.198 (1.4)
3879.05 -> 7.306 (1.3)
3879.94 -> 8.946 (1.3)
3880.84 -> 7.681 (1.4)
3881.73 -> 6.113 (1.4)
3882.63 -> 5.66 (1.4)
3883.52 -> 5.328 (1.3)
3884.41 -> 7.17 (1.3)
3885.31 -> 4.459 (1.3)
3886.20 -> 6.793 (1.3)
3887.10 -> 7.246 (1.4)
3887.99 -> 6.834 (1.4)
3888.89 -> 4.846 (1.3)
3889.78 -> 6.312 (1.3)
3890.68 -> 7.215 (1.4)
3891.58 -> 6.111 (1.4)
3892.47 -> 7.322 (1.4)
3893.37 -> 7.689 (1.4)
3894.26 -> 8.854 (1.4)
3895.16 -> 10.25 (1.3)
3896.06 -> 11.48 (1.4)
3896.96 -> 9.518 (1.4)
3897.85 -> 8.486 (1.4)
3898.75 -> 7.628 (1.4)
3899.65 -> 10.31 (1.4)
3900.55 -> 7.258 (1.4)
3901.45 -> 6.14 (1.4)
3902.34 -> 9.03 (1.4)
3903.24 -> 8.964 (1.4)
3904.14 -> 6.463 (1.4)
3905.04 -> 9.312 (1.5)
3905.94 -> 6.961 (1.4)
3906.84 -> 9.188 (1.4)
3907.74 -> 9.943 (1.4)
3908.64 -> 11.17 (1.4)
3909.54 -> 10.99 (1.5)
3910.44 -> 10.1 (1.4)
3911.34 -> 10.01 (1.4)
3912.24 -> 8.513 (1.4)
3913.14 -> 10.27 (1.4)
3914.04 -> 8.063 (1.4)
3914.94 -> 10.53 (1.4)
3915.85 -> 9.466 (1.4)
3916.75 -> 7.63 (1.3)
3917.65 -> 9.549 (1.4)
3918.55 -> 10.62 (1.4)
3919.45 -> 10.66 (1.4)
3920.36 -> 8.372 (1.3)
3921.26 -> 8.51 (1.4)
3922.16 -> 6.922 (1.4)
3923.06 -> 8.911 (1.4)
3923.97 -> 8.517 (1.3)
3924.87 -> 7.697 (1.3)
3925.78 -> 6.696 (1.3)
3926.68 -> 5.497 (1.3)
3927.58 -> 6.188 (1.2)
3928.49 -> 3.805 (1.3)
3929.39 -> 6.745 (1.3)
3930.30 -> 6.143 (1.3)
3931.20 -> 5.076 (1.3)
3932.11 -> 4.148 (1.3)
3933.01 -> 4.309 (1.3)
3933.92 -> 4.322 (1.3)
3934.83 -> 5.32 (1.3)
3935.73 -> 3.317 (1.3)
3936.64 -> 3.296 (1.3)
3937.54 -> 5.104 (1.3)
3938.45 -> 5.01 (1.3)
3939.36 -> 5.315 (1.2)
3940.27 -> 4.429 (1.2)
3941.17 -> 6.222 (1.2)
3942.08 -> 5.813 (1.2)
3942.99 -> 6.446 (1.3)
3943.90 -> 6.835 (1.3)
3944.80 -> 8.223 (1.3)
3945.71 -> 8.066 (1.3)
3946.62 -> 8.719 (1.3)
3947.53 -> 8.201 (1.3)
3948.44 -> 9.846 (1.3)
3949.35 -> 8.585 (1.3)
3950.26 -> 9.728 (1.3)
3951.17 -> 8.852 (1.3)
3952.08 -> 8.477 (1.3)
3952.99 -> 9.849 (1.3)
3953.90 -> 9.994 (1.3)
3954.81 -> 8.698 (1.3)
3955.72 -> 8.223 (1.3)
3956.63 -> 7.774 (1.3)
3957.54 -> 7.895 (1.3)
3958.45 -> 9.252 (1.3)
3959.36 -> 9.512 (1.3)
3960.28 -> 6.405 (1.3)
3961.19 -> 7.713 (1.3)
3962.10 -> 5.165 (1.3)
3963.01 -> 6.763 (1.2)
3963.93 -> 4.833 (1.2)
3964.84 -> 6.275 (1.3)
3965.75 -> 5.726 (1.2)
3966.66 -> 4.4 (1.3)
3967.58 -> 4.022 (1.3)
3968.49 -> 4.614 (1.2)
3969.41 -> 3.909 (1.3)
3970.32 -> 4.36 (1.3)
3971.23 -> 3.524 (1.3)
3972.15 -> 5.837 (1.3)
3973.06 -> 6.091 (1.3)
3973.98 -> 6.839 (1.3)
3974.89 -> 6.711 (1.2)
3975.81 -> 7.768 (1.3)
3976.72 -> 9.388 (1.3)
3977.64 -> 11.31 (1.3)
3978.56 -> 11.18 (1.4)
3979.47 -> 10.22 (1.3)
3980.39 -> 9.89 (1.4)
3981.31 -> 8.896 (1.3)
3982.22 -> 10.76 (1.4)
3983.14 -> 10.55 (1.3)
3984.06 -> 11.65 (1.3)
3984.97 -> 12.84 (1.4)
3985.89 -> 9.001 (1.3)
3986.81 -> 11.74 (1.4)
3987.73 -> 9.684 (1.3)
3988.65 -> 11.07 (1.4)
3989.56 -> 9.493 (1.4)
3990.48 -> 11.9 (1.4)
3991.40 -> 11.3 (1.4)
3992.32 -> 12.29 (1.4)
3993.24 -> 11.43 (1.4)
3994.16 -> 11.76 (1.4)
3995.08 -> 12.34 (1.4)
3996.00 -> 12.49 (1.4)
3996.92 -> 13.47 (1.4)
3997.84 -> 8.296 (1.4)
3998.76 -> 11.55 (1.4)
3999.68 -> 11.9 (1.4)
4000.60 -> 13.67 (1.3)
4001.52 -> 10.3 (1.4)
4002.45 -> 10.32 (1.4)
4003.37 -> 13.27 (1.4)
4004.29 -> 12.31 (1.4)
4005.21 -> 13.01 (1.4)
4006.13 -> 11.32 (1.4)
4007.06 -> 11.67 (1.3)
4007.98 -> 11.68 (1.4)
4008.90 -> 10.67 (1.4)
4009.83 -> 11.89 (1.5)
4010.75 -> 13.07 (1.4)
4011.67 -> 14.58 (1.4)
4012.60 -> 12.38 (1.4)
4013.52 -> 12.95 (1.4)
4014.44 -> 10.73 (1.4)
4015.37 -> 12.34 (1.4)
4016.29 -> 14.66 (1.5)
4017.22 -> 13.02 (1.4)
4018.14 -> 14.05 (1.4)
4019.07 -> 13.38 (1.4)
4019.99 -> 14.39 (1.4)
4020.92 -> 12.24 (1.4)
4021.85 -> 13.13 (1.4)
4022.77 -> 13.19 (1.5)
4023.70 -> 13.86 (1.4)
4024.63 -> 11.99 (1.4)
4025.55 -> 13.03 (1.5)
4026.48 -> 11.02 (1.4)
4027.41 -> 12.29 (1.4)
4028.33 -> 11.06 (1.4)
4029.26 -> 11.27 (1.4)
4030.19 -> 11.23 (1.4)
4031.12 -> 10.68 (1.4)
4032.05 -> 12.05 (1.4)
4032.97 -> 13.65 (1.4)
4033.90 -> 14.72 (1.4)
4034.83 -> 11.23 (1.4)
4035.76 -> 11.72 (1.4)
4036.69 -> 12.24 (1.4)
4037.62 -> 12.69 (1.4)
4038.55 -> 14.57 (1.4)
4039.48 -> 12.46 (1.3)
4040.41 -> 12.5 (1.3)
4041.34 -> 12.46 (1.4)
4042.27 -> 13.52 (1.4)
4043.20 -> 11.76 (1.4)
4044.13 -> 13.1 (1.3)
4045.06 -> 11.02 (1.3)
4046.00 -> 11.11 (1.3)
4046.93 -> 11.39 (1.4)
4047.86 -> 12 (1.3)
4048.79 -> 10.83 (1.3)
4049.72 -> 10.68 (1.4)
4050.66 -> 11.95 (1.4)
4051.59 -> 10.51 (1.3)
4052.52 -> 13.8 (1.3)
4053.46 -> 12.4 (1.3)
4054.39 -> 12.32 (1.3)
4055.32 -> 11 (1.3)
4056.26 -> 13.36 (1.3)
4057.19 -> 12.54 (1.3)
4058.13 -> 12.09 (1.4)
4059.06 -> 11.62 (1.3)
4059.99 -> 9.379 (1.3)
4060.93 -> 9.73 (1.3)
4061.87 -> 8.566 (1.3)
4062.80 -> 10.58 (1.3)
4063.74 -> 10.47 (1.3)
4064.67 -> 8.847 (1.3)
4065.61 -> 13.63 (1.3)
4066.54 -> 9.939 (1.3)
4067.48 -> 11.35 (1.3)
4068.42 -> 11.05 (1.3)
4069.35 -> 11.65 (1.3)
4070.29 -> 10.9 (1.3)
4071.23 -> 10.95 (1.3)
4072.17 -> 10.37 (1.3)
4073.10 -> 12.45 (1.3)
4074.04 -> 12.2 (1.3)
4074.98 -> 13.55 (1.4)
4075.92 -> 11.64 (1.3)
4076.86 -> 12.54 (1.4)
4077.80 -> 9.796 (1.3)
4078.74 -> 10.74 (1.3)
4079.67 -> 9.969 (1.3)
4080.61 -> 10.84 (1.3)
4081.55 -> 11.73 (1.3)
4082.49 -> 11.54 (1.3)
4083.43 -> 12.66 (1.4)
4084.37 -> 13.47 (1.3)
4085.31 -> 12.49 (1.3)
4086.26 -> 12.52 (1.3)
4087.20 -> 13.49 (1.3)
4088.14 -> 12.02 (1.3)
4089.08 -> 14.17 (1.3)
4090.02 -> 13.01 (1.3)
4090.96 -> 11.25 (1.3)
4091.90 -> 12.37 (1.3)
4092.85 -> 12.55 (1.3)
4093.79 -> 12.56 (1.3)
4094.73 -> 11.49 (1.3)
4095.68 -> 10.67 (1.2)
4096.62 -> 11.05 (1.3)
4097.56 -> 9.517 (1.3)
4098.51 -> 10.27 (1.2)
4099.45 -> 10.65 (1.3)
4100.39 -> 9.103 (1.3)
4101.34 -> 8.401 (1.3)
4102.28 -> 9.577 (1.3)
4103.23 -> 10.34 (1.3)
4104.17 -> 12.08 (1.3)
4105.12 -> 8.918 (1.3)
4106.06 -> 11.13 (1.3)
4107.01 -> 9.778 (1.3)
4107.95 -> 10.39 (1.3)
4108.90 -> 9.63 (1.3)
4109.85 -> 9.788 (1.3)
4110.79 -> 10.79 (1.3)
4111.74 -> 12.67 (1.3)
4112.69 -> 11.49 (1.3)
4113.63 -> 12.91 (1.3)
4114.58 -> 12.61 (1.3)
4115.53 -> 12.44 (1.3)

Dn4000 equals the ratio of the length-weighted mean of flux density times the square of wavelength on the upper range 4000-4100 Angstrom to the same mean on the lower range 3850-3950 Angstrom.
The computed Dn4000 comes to 1.7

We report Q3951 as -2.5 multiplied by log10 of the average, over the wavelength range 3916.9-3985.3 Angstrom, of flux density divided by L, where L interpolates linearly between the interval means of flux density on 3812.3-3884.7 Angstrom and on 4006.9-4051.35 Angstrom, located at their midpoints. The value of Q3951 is 0.32 mag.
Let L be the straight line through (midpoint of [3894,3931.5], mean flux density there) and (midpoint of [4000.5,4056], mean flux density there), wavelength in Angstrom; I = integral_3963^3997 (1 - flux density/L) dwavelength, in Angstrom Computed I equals 6.2 Angstrom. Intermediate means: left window 8.5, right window 12.3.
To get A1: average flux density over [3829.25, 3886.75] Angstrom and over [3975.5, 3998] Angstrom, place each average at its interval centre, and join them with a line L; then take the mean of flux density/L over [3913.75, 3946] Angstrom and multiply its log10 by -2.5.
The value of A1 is 0.305 mag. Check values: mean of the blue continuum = 6.48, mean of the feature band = 6.7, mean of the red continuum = 10.9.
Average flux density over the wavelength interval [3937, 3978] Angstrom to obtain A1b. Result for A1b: 7.02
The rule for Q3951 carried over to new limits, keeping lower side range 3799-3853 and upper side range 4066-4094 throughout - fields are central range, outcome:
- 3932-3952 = 0.35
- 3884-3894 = 0.17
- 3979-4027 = -0.17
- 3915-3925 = -0.07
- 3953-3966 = 0.22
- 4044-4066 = 0.00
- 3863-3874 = 0.05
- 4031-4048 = -0.13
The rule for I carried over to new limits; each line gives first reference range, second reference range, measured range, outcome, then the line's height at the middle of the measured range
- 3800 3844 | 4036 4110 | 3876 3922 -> -3.0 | 7.7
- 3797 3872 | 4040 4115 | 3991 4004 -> -2.6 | 9.79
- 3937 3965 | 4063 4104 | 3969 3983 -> 0.7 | 8.23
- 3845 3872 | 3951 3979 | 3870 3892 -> 0.9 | 7.13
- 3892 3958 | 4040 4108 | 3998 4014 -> -3.8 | 9.78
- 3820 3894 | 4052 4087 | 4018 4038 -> -3.8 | 10.5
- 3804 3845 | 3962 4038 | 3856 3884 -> 0.4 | 7.13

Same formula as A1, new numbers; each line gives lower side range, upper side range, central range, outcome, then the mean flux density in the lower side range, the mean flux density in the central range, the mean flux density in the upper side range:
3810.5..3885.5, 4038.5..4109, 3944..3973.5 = 0.227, 6.43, 7.17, 11.4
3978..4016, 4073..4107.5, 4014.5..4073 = -0.045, 11.5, 12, 11.4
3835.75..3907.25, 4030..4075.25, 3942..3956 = 0.076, 7.11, 8.48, 11.7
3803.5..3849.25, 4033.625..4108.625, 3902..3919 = -0.182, 5.96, 9.31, 11.5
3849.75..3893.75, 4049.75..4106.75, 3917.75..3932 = 0.114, 7.06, 7.33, 11.3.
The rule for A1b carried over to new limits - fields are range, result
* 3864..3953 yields 7.5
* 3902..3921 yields 9.32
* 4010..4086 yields 12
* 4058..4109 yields 11.2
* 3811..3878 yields 6.39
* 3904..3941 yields 7.39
